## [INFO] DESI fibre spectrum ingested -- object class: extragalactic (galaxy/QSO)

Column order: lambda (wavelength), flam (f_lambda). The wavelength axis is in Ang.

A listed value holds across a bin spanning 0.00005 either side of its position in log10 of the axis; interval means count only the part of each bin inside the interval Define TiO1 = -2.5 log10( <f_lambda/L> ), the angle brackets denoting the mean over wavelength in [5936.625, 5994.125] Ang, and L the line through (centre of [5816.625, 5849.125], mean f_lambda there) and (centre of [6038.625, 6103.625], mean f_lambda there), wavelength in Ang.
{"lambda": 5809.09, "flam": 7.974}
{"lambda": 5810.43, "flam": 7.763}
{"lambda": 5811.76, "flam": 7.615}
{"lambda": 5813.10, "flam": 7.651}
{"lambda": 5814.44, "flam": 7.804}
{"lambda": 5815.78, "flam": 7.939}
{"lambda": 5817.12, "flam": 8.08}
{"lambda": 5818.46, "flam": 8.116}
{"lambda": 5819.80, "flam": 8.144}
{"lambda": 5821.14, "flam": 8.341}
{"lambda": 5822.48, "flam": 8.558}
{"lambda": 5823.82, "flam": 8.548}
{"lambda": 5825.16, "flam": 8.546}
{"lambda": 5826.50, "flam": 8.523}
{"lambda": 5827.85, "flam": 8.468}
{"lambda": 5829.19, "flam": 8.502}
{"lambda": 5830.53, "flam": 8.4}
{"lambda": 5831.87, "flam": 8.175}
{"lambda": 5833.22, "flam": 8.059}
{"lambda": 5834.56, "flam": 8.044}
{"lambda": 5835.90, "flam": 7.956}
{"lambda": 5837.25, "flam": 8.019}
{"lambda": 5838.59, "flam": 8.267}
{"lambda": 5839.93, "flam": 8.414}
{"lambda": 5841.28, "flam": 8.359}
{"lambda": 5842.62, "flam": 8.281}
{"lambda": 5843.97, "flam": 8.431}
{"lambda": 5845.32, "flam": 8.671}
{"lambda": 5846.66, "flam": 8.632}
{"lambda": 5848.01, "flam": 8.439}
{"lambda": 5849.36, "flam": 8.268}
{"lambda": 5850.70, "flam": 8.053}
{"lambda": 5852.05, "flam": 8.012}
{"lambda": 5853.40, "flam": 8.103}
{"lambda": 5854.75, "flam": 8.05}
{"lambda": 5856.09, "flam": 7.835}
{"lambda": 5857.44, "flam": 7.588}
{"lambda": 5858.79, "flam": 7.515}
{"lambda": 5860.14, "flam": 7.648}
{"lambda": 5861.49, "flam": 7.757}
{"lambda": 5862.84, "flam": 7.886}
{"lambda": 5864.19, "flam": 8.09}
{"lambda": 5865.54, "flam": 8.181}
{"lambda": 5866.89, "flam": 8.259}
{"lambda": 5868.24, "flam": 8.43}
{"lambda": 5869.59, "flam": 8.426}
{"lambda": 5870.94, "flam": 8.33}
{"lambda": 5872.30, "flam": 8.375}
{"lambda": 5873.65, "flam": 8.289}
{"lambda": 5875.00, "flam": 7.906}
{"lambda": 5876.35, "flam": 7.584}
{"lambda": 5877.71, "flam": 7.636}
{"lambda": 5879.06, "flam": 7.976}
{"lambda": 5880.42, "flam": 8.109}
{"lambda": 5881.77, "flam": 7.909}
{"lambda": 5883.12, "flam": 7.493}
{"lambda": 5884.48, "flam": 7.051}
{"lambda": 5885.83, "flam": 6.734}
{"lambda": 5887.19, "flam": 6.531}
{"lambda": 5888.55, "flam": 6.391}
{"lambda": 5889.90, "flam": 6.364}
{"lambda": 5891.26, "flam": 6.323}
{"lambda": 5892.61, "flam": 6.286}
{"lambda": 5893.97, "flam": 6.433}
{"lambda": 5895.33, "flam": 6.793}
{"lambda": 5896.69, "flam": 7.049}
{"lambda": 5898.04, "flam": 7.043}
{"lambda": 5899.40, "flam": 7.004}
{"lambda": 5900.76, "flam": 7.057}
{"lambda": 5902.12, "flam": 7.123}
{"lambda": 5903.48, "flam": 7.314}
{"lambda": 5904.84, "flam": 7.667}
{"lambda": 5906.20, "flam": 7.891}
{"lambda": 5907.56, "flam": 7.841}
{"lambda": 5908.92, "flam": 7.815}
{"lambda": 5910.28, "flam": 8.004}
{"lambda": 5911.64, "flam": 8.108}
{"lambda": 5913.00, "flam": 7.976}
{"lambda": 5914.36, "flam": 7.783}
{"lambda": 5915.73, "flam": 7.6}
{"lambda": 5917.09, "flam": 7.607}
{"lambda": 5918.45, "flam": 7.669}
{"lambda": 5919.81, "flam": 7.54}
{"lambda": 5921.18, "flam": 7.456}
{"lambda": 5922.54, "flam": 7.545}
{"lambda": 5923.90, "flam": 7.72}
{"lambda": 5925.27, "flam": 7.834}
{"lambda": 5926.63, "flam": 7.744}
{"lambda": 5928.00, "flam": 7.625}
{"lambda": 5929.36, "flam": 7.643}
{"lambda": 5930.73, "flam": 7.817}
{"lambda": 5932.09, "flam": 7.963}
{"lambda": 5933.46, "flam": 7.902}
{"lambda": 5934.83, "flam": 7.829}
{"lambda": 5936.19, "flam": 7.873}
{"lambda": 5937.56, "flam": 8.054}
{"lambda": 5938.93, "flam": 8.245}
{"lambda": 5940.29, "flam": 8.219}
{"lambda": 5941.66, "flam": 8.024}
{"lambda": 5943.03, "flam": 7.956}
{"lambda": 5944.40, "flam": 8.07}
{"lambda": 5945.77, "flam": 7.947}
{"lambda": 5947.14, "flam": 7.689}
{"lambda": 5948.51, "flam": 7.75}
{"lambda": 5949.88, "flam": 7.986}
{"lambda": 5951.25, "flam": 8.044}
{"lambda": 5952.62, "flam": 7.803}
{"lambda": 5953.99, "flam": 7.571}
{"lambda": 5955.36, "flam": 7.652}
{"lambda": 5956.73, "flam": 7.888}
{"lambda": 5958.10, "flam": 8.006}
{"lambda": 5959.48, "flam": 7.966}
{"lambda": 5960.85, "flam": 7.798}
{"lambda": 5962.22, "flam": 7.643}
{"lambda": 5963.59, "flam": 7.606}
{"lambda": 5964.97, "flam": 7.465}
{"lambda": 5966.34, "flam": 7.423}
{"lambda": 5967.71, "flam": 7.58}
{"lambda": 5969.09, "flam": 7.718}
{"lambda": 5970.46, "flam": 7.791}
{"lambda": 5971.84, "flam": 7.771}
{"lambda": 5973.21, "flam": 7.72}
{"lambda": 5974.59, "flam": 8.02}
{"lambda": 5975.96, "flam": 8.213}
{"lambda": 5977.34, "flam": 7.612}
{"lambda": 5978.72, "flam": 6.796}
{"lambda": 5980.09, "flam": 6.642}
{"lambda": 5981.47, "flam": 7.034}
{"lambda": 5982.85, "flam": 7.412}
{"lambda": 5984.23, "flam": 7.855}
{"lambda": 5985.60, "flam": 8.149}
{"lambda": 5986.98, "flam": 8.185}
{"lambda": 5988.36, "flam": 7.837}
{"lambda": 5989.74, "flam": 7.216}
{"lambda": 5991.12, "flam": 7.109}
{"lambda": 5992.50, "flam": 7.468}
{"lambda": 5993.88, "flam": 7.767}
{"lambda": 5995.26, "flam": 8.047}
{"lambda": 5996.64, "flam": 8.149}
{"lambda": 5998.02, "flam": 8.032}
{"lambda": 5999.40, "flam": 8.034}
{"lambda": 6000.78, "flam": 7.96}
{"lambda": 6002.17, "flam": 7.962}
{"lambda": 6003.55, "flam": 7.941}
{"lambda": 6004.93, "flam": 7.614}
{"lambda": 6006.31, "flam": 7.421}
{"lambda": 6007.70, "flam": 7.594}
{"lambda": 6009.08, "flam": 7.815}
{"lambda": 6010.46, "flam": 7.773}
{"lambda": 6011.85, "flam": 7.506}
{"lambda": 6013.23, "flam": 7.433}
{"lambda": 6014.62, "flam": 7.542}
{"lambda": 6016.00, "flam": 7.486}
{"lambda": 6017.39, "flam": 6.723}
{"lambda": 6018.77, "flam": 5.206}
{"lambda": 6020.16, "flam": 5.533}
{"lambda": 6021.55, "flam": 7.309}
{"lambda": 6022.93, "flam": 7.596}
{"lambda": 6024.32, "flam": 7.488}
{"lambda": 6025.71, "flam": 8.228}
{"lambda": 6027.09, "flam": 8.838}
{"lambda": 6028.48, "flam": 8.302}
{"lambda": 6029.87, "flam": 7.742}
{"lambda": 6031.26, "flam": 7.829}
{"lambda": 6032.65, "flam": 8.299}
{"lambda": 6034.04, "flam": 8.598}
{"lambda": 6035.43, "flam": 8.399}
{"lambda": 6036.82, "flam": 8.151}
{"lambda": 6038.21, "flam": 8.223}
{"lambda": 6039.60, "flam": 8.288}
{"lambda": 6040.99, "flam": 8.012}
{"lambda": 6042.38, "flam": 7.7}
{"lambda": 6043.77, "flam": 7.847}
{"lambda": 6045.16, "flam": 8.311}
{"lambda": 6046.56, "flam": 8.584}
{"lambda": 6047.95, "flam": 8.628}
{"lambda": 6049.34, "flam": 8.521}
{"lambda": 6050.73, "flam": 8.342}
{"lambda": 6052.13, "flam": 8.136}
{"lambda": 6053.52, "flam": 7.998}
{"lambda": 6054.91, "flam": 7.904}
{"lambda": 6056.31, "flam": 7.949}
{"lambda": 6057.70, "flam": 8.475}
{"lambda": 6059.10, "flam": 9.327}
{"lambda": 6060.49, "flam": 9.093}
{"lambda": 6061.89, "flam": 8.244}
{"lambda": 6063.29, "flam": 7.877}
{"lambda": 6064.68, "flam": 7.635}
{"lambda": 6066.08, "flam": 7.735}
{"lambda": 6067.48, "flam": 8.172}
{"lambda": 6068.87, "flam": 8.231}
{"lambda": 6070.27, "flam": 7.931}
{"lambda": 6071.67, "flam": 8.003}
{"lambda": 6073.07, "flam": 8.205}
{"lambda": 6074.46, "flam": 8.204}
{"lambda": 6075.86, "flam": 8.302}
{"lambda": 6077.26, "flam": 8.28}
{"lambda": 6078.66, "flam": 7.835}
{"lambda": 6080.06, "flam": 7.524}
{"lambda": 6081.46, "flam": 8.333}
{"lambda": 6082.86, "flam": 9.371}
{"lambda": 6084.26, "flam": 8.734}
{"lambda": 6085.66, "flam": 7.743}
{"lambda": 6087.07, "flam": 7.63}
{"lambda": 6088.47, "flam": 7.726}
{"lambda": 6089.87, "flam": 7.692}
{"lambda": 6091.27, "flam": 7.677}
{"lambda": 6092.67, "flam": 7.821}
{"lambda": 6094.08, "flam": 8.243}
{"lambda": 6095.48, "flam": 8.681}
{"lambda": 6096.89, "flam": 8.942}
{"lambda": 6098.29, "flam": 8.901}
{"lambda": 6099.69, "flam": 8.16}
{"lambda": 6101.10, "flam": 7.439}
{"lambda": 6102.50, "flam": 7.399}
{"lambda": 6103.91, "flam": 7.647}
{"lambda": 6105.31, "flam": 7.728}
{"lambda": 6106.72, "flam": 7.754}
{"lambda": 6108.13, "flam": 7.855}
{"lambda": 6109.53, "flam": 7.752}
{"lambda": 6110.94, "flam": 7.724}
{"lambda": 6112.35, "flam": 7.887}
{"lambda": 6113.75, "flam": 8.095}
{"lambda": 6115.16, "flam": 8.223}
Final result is 0.07 mag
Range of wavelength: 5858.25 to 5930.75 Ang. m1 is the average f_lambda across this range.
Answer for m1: 7.56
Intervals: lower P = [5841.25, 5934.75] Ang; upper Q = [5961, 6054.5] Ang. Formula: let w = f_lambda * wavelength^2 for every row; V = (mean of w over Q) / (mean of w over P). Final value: 1.1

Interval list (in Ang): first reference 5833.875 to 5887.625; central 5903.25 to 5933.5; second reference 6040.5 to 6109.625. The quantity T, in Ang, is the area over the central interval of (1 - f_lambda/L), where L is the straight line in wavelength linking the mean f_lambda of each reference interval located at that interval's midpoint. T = 1.1 Ang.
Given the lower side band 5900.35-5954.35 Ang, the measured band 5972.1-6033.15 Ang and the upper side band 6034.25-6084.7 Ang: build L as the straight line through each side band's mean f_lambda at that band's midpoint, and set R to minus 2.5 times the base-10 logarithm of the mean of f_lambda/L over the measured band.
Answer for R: 0.06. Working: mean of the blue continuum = 7.79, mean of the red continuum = 8.24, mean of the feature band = 7.6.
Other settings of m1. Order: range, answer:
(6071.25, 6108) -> 8.07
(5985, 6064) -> 7.89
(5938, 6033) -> 7.68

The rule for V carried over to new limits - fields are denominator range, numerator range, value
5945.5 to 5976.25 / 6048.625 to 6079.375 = 1.09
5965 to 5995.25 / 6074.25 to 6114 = 1.10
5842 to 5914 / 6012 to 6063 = 1.09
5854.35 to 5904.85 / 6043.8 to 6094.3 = 1.16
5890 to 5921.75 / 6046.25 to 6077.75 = 1.18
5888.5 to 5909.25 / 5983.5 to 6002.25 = 1.15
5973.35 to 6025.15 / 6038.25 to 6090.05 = 1.11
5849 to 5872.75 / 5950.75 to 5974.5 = 1.00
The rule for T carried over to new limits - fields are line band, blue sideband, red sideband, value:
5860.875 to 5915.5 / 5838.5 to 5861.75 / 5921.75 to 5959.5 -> 3.34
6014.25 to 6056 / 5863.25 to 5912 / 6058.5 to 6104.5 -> 0.66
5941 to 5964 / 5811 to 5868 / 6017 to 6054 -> 0.44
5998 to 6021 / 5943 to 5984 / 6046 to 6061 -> 2.00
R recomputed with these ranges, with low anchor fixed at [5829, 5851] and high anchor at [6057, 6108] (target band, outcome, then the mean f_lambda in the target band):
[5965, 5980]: 0.08 mag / 7.62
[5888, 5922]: 0.13 mag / 7.29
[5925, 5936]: 0.06 mag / 7.8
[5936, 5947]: 0.03 mag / 8.03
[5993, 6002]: 0.03 mag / 7.98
